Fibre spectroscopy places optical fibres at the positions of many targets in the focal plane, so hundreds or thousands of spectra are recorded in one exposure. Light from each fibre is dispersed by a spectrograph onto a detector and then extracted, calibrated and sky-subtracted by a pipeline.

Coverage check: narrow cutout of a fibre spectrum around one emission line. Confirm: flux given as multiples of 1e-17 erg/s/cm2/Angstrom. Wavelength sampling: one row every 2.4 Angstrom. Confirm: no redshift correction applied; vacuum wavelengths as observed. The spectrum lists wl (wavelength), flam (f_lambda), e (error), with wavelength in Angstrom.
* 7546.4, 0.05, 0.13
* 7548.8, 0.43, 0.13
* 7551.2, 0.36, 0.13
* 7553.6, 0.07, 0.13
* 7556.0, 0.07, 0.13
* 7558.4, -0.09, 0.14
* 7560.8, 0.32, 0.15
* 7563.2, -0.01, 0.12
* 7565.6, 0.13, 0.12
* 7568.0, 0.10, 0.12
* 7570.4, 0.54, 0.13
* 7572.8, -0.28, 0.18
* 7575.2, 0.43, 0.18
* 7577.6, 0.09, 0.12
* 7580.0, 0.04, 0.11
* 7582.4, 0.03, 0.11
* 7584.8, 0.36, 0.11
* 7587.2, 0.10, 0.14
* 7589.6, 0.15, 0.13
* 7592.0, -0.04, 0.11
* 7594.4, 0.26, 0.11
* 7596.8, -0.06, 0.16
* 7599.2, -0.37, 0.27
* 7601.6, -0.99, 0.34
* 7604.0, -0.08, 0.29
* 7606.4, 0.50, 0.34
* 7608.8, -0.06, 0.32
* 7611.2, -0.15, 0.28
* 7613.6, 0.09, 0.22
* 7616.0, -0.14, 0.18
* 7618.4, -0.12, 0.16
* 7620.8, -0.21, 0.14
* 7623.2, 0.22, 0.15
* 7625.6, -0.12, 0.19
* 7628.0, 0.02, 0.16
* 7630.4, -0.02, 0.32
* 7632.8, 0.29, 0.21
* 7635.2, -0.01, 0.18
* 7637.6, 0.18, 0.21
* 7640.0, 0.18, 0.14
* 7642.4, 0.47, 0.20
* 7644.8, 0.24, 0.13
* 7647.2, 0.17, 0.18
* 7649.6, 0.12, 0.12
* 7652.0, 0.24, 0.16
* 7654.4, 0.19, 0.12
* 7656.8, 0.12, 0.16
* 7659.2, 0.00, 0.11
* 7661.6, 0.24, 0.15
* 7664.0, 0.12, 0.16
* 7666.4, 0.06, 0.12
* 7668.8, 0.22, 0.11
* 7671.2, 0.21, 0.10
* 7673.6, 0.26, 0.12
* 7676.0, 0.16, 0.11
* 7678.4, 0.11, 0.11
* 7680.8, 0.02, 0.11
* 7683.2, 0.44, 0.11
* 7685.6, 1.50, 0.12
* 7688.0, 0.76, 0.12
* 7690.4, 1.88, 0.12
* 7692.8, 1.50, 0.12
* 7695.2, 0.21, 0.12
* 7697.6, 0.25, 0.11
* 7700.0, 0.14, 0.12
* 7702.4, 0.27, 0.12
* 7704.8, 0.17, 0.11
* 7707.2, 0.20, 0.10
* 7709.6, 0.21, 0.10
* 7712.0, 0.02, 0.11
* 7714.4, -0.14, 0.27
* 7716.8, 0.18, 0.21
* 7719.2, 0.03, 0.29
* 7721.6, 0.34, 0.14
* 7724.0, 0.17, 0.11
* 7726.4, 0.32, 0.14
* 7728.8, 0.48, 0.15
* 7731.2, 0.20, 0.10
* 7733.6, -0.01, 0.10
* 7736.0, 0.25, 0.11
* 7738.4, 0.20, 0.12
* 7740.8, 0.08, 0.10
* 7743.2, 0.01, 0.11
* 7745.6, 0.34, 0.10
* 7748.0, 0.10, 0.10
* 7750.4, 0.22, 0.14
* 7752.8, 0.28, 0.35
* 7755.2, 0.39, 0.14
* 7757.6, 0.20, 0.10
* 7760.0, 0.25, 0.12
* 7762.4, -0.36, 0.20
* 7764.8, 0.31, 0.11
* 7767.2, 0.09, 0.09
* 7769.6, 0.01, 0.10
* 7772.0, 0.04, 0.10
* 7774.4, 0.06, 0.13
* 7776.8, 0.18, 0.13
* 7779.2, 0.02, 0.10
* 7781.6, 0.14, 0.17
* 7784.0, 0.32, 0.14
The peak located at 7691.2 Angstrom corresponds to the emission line [O II]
